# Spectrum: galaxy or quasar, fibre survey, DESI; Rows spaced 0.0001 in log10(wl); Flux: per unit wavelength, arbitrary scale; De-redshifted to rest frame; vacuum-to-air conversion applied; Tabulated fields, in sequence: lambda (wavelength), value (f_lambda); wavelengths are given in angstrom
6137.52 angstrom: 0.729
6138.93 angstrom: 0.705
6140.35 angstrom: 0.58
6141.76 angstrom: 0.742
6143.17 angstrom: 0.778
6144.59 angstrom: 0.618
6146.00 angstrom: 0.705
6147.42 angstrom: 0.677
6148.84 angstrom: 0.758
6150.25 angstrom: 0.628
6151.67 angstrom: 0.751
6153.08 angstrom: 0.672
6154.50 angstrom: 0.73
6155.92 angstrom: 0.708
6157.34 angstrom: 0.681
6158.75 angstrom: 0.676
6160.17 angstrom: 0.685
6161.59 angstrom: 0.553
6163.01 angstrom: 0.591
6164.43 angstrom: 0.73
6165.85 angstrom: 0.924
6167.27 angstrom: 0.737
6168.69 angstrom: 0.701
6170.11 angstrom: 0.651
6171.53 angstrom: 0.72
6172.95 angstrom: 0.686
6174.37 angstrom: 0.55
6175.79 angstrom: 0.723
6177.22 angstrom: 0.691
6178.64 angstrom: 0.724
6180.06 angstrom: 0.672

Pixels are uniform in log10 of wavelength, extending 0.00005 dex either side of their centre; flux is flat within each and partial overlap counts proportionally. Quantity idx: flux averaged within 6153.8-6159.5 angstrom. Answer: 0.699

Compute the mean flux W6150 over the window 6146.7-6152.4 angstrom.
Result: 0.703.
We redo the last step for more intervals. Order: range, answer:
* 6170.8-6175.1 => 0.653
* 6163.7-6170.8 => 0.748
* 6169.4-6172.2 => 0.685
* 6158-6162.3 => 0.639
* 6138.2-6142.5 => 0.678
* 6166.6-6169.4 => 0.719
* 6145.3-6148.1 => 0.69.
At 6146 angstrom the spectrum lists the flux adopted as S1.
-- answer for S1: 0.705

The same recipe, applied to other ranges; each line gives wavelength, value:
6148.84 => 0.758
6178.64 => 0.724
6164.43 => 0.73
